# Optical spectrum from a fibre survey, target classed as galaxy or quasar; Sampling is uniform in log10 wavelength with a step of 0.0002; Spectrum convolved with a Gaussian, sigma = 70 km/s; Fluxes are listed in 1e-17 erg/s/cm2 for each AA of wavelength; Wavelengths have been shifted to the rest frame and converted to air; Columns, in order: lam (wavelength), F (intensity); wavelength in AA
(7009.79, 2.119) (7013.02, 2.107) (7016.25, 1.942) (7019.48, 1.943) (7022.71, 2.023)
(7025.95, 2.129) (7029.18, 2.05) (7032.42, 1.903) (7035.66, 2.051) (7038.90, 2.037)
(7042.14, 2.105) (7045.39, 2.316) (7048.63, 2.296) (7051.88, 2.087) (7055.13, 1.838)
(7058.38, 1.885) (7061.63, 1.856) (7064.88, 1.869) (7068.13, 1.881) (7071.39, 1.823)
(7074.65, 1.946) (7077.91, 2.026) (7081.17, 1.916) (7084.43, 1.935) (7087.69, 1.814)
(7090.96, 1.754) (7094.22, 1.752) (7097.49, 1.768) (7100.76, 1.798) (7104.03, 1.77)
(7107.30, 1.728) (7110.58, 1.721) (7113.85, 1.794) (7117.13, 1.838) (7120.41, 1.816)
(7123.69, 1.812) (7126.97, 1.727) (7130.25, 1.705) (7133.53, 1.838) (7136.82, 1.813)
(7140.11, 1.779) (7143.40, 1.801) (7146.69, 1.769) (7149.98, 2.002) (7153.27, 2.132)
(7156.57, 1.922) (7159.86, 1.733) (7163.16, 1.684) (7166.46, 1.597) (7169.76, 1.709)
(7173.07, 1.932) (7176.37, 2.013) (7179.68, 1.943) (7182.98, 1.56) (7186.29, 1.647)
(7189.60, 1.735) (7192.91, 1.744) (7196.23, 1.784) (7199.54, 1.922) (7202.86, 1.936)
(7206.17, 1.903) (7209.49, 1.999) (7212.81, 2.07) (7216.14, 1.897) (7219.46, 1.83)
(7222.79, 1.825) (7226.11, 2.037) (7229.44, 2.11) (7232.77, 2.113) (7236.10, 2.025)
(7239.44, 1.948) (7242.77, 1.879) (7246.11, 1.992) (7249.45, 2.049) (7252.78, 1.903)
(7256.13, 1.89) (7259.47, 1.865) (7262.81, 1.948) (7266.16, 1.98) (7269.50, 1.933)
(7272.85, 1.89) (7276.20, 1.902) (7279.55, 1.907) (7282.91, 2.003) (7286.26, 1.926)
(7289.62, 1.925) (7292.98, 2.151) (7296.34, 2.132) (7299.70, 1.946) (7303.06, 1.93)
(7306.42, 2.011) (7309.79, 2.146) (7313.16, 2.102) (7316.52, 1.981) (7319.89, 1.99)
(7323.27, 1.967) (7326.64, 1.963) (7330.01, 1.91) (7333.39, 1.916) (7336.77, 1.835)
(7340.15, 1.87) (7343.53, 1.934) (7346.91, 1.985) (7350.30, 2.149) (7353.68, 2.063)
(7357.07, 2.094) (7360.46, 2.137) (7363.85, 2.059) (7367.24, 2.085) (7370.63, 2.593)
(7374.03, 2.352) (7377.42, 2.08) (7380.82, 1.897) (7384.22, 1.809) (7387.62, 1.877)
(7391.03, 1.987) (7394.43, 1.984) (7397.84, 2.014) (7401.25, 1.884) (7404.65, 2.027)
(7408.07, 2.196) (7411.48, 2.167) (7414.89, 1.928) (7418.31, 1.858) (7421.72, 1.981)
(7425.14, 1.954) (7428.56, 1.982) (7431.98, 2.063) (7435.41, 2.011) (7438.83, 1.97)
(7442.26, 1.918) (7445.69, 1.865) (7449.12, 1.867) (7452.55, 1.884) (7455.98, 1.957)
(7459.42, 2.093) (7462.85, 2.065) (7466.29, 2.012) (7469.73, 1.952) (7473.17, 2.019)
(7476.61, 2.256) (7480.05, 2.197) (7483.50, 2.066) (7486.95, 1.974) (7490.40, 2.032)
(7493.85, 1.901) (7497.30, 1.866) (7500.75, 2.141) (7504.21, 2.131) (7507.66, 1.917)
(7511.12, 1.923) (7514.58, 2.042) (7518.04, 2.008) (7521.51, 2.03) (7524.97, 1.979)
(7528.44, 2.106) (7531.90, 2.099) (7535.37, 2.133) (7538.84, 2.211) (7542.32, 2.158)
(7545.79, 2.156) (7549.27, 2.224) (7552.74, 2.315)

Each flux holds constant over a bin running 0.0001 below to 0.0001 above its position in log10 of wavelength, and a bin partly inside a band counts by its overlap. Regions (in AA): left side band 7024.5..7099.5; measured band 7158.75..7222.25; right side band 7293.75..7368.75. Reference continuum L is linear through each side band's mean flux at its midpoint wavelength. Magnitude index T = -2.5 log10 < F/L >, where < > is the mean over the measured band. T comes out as 0.09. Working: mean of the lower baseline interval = 1.96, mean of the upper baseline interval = 2.01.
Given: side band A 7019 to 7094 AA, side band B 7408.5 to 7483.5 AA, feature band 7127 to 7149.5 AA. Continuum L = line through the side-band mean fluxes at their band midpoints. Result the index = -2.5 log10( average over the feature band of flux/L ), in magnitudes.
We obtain 0.11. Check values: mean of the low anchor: 1.97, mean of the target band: 1.79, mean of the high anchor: 2.01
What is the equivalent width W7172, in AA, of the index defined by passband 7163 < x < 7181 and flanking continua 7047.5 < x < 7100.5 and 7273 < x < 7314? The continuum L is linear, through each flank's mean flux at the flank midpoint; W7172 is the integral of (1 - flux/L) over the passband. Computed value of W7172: 1.1 AA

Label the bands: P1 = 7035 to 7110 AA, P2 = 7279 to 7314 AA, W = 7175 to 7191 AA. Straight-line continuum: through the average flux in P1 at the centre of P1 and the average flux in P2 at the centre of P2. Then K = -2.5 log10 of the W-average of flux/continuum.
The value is 0.11 mag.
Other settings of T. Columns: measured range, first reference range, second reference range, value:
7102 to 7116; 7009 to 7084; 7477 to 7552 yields 0.15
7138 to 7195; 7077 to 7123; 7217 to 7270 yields 0.04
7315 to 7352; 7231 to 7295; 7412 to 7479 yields 0.01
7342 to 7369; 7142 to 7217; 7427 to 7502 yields -0.07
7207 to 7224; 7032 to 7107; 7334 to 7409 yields 0.03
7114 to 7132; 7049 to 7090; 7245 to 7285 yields 0.08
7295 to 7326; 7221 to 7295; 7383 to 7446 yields -0.03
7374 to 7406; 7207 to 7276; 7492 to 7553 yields 0.02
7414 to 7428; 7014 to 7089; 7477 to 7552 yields 0.06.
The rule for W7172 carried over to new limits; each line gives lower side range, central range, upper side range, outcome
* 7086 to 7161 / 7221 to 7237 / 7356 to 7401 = -0.87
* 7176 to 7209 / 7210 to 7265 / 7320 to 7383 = -2.34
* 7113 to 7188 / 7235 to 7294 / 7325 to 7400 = -0.71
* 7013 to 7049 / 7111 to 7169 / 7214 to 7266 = 5.85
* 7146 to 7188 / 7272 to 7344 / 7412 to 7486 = -2.37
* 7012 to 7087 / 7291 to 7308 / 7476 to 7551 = 0.02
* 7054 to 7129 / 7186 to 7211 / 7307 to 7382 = 1.04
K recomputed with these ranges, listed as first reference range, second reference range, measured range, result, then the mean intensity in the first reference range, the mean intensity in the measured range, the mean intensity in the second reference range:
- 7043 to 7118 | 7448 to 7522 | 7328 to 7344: 0.04 mag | 1.89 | 1.89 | 2.02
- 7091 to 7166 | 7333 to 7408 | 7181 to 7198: 0.10 mag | 1.8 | 1.7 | 2.03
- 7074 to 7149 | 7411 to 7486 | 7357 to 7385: -0.10 mag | 1.81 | 2.14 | 2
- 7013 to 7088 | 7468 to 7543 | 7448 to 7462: 0.04 mag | 1.99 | 1.96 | 2.05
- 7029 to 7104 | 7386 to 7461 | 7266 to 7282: 0.02 mag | 1.94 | 1.92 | 1.98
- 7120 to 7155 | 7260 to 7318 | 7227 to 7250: -0.04 mag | 1.84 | 2.01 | 1.99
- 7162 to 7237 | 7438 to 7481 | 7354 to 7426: -0.04 mag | 1.87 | 2.05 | 2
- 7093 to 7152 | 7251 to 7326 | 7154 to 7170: 0.05 mag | 1.79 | 1.75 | 1.97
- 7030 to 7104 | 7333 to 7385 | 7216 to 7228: 0.06 mag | 1.94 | 1.9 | 2.06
